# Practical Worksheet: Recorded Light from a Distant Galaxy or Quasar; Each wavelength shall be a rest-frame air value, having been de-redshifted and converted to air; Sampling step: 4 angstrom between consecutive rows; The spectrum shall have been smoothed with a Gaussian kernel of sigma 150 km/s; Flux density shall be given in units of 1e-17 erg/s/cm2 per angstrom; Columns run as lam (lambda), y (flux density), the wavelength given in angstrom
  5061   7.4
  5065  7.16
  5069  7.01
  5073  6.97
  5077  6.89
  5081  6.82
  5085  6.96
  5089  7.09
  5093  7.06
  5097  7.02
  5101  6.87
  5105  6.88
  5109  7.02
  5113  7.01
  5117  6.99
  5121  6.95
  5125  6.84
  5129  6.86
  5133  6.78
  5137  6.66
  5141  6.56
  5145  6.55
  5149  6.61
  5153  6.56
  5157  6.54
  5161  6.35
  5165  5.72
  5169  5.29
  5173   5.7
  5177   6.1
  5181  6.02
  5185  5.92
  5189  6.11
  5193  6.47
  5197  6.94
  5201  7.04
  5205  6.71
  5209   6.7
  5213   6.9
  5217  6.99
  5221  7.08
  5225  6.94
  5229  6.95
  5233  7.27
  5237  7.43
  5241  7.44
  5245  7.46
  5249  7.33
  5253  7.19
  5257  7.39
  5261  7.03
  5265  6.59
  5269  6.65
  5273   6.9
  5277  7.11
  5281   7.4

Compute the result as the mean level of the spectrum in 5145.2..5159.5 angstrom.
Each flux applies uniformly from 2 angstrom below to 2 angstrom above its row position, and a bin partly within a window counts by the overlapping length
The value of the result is 6.56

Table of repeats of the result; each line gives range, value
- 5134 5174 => 6.28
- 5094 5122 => 6.97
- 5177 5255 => 6.87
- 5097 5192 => 6.48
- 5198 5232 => 6.92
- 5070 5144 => 6.9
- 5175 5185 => 6.03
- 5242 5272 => 7.1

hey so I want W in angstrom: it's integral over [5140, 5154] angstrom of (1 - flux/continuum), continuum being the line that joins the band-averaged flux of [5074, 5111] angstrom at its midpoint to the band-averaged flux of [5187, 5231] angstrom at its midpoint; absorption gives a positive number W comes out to 0.6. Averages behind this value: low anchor 6.96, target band 6.57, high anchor 6.8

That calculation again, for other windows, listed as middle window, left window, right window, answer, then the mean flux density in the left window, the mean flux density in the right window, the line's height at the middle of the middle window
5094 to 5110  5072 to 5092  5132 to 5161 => -0.3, 6.95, 6.58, 6.84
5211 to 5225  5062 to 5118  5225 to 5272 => 0.3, 6.99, 7.14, 7.11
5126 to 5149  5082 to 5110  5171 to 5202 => -0.1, 6.98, 6.26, 6.65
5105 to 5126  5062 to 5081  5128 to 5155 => -0.6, 7.01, 6.65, 6.78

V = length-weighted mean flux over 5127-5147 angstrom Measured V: 6.68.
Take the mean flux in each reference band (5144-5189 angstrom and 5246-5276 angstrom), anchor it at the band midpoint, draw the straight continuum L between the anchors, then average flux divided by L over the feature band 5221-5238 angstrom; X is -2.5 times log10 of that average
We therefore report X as -0.06 mag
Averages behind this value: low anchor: 6.11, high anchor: 7.03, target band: 7.12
